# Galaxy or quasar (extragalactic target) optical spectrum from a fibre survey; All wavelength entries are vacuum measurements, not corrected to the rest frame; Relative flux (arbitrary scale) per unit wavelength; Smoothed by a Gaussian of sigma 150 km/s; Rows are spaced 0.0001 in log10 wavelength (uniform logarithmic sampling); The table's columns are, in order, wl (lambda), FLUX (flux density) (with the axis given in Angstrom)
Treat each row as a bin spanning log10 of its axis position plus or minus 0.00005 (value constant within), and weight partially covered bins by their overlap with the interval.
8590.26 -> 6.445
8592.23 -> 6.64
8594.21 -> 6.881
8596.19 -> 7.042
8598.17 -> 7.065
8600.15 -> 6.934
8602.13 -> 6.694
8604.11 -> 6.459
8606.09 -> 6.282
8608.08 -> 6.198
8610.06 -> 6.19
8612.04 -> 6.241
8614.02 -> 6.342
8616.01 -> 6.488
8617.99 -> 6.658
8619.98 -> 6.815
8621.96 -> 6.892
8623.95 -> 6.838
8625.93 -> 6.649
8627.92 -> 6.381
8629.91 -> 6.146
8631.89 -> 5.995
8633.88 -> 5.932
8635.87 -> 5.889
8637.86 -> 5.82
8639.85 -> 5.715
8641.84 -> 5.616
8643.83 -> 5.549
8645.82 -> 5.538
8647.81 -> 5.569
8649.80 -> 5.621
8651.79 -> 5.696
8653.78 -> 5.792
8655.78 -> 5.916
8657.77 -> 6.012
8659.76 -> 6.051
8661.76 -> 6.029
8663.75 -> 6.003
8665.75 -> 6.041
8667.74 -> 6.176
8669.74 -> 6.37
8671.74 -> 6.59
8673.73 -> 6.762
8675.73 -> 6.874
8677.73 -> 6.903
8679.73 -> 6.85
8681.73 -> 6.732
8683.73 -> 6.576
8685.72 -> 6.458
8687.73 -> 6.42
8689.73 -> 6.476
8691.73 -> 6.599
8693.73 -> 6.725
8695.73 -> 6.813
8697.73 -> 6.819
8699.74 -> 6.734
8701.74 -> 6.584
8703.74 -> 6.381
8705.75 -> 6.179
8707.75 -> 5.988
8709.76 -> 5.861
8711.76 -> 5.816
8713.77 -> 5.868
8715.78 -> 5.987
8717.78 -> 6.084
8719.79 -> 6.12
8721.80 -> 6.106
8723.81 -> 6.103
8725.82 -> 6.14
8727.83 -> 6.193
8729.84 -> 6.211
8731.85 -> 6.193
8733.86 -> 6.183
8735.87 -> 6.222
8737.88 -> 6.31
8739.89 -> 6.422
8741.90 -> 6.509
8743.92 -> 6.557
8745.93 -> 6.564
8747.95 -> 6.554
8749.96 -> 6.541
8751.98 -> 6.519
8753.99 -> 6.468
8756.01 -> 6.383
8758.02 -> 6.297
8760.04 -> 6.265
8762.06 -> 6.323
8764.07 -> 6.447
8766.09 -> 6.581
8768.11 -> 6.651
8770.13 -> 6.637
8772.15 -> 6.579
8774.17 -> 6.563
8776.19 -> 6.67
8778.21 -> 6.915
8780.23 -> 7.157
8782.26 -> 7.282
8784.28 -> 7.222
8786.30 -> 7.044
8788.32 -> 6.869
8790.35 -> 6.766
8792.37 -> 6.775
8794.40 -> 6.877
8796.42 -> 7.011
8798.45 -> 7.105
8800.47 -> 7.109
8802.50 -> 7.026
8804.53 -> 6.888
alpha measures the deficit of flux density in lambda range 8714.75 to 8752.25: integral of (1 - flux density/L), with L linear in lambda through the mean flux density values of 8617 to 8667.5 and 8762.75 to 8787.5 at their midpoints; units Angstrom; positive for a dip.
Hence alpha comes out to 1.6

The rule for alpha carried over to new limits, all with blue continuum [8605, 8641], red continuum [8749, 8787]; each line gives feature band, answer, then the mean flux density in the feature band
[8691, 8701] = -0.40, 6.74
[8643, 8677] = 1.85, 6.04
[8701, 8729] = 1.84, 6.1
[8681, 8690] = -0.11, 6.53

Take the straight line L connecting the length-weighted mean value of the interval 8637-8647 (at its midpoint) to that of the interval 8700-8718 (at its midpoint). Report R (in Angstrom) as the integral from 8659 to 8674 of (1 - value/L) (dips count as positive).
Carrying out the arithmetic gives -1.1 Angstrom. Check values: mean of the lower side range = 5.64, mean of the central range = 6.23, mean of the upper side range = 6.11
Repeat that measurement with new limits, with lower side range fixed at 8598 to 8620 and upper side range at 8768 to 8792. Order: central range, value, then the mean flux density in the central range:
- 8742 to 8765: 1.22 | 6.45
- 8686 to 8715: 1.39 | 6.37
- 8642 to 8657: 2.08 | 5.67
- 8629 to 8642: 1.32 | 5.89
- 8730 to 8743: 0.91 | 6.3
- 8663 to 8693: 0.54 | 6.53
